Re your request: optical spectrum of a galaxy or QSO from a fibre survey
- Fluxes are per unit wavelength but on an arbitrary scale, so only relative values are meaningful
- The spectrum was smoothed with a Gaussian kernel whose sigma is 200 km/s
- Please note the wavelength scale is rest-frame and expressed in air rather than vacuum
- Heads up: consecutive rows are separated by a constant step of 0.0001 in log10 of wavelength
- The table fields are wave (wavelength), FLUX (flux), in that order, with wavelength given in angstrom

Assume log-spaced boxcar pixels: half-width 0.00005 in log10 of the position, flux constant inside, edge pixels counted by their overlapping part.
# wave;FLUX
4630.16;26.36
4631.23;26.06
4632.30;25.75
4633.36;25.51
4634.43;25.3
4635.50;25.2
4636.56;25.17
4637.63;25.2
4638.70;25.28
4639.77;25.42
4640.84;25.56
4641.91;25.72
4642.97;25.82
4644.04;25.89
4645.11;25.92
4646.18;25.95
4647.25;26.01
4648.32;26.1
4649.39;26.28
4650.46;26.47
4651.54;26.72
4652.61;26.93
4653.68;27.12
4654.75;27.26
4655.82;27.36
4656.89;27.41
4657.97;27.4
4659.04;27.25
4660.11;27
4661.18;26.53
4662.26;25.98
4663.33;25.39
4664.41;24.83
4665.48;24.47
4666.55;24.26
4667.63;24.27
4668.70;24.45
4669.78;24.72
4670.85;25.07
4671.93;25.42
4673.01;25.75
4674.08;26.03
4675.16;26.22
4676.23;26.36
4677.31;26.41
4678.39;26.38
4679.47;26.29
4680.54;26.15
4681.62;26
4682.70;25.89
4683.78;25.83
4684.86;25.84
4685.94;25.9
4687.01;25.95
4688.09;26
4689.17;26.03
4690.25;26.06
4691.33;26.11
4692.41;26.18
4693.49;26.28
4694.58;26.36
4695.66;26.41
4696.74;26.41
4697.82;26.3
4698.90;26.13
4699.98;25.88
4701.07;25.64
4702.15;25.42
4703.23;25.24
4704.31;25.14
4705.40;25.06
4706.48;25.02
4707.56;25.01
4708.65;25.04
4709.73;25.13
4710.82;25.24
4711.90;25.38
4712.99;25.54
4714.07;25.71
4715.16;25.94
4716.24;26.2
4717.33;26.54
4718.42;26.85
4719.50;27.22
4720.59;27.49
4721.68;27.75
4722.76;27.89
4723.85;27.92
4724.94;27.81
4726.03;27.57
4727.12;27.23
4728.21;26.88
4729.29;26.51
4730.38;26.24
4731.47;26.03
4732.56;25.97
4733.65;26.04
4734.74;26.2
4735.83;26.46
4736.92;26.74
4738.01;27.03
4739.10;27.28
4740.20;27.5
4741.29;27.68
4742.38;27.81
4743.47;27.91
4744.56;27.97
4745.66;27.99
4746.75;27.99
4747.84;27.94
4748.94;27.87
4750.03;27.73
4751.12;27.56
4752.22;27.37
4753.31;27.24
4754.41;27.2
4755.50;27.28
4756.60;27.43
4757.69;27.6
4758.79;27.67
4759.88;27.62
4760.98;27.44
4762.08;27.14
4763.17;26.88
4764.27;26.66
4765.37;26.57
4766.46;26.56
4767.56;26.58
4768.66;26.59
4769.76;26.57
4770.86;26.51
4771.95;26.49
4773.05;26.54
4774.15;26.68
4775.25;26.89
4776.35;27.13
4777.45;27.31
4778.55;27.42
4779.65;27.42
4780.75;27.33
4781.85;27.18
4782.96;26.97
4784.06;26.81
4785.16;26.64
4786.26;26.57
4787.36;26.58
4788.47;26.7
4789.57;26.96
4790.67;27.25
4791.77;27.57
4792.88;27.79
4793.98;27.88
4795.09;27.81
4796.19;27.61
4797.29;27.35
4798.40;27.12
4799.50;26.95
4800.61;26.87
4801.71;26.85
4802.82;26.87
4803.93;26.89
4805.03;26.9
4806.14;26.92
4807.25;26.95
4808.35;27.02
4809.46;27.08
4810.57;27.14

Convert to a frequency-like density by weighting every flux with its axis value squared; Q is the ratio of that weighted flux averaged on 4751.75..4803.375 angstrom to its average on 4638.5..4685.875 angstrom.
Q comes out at 1.09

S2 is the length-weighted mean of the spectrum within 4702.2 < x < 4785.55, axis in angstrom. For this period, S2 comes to 26.8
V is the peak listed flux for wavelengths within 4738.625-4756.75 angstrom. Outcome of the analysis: 27.99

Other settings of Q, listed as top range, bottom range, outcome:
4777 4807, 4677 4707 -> 1.09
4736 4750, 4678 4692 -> 1.09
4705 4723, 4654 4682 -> 1.02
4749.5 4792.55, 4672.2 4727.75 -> 1.07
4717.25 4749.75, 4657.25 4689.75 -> 1.08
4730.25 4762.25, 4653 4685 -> 1.08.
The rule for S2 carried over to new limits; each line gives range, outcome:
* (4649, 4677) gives 26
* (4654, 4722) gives 25.9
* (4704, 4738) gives 26.3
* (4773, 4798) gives 27.2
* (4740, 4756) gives 27.7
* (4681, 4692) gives 26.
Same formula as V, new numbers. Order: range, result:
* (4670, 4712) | 26.41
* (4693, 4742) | 27.92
